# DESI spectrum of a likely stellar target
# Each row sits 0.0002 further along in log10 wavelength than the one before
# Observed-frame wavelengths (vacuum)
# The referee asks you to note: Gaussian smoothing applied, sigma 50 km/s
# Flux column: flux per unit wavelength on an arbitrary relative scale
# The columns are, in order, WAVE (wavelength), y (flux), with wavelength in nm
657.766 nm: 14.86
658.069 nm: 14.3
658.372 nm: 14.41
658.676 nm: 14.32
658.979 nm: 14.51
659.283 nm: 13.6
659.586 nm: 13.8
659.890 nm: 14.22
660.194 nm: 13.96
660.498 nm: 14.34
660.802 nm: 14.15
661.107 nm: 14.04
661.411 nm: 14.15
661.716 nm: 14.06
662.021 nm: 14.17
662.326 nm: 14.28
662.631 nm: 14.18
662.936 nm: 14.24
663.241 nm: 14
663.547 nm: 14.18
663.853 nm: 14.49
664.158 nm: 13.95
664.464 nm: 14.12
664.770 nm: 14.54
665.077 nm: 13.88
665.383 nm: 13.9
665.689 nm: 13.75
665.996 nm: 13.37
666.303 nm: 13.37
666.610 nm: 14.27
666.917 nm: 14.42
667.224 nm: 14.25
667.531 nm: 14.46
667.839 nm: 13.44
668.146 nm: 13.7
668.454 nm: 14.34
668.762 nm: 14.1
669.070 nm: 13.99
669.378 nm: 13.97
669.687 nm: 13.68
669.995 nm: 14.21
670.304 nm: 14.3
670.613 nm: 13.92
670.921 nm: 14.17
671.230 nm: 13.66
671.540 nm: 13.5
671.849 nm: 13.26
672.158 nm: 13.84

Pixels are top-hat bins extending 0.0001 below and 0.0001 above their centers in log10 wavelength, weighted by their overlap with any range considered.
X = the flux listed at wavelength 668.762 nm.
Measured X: 14.1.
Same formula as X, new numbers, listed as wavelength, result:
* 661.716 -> 14.06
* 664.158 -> 13.95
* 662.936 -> 14.24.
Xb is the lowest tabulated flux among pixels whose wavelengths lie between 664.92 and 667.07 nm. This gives 13.37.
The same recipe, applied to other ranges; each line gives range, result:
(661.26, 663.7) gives 14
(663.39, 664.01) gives 14.18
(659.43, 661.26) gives 13.8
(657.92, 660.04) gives 13.6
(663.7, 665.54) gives 13.88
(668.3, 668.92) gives 14.1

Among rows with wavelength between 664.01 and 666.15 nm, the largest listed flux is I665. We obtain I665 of 14.54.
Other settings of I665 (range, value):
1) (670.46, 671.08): 14.17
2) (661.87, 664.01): 14.49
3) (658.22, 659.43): 14.51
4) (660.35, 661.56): 14.34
